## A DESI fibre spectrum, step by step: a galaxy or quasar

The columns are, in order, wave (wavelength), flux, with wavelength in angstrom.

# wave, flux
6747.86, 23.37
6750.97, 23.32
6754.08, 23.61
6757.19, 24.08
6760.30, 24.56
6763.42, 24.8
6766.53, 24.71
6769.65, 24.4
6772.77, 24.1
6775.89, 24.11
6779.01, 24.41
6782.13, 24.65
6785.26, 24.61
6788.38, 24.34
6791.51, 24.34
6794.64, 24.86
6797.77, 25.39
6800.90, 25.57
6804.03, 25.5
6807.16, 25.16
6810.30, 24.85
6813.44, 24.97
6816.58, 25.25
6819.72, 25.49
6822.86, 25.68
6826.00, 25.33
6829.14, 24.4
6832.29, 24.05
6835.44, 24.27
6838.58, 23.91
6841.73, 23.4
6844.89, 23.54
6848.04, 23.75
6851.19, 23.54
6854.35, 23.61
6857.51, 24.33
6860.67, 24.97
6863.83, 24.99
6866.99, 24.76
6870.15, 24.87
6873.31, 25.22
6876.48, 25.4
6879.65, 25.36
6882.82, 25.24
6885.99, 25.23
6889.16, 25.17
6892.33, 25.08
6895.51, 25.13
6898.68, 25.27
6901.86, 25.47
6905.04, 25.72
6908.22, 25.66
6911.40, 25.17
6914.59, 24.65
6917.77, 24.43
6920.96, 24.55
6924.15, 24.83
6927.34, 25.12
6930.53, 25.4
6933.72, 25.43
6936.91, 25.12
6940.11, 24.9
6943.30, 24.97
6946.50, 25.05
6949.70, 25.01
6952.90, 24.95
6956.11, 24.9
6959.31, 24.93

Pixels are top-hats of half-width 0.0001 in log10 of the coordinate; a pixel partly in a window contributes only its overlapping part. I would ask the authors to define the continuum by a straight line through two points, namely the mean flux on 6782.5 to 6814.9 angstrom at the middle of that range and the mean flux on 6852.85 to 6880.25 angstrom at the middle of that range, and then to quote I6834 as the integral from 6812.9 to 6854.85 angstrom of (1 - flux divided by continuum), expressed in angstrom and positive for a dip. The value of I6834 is 0.9 angstrom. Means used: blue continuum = 24.9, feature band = 24.4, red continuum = 24.8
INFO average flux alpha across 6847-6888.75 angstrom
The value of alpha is 24.7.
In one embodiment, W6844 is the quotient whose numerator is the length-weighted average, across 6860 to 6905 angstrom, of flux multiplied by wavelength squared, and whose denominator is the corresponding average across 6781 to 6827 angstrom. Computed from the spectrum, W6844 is 1.03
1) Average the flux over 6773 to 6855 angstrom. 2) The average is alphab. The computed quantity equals 24.6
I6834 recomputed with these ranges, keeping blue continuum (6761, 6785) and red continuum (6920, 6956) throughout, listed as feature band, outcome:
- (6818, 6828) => -0.3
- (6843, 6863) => 0.6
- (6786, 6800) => -0.1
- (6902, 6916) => -0.2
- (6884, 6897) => -0.2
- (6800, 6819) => -0.5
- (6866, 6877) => -0.1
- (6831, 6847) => 0.6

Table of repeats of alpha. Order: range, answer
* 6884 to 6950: 25.1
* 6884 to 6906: 25.3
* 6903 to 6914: 25.4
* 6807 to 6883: 24.6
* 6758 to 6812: 24.7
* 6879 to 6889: 25.3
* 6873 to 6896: 25.2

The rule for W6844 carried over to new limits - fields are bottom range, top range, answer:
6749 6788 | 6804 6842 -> 1.04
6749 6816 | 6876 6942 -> 1.06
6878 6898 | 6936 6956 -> 1.01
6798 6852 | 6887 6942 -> 1.05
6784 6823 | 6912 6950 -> 1.03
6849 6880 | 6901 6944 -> 1.04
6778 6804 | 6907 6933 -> 1.04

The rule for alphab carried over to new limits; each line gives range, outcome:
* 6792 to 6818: 25.2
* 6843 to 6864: 24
